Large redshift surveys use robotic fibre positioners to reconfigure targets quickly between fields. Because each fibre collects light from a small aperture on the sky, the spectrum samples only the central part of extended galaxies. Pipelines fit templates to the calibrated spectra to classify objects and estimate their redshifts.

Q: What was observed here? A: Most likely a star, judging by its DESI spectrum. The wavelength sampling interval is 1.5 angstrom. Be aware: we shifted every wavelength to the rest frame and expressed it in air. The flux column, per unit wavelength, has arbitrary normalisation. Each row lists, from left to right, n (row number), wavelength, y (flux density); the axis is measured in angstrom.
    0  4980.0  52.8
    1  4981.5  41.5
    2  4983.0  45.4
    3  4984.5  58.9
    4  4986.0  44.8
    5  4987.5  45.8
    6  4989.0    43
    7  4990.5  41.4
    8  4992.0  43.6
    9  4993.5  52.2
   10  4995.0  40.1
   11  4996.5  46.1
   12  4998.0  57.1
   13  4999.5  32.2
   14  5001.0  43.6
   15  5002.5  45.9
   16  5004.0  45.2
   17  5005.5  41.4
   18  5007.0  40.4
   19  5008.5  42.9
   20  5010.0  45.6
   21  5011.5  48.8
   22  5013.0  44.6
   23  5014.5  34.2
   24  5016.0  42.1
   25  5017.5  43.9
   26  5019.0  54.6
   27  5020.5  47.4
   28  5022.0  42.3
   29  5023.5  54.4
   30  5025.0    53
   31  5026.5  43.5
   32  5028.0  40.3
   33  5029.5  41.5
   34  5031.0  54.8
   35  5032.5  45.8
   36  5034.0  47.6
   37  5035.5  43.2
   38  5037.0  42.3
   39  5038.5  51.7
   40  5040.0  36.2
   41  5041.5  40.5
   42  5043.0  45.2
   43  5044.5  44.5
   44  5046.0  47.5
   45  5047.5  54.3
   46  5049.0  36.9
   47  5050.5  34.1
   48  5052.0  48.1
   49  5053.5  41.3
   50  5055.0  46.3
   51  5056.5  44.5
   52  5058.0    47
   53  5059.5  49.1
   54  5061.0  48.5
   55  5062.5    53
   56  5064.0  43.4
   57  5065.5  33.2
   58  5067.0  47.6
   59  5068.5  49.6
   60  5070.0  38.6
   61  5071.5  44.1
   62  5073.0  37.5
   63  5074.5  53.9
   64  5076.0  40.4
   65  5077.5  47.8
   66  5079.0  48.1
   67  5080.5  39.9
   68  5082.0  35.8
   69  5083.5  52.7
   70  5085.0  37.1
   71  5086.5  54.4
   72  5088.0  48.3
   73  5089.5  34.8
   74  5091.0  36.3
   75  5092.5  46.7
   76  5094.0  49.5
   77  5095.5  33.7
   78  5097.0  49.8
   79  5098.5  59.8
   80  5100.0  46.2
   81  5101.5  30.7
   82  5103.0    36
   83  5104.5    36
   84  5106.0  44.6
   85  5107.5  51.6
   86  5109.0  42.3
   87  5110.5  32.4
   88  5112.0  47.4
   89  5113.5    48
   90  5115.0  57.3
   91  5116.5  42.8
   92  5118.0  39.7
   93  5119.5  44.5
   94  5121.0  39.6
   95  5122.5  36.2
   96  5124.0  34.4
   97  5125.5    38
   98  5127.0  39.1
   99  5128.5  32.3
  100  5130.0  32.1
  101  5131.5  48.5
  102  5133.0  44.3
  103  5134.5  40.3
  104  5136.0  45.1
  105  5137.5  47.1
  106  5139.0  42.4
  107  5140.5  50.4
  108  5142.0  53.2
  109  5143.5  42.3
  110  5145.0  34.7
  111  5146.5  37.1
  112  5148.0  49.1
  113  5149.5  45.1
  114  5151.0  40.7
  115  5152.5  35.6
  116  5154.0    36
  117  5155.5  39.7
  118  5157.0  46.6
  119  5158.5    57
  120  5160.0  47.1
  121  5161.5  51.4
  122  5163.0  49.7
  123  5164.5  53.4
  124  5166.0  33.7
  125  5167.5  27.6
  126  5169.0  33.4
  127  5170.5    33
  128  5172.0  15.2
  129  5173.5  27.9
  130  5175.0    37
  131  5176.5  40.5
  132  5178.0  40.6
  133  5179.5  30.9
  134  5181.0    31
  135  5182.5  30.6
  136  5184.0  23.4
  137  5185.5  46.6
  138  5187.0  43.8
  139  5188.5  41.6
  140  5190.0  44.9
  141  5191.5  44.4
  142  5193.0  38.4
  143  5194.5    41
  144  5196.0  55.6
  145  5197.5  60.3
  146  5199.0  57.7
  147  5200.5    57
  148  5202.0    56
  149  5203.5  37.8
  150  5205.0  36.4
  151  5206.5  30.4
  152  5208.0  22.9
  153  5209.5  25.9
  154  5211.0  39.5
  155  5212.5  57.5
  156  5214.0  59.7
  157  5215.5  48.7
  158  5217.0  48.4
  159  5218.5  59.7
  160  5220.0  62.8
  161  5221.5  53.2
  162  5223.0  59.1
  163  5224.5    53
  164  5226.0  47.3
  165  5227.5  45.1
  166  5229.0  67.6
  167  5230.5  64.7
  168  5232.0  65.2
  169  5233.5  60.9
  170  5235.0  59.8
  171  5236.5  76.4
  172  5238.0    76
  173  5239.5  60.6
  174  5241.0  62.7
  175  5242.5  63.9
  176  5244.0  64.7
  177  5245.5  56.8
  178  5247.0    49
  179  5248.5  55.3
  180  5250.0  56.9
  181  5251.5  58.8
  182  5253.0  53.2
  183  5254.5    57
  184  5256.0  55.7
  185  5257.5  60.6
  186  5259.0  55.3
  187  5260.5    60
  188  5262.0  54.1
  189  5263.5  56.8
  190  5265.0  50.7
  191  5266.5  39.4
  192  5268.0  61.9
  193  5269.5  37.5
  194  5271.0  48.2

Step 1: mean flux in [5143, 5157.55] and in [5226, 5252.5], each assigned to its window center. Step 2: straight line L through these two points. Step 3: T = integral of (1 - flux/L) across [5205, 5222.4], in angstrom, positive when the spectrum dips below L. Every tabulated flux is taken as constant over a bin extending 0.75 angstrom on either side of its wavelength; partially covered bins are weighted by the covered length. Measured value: 3.0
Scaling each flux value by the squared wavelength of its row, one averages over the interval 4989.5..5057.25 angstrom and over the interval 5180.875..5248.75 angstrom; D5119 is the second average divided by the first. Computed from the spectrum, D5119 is 1.2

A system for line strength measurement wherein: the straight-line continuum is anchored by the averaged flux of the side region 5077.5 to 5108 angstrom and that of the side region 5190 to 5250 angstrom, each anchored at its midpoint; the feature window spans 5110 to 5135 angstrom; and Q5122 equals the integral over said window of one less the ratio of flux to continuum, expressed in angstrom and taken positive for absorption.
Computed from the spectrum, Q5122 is 2.60 angstrom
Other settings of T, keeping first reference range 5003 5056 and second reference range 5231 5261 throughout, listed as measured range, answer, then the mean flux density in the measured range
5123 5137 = 3.40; 39.4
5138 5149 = 1.82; 44.3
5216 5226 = 0.59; 55.2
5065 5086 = 1.98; 43.6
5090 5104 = 1.90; 42.9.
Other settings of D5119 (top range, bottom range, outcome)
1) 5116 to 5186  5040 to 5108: 0.93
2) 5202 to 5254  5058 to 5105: 1.30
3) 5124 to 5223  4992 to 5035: 1.00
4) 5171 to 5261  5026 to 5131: 1.21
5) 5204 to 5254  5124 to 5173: 1.37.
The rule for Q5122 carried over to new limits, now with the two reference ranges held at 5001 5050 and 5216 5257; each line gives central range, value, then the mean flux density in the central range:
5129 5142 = 2.0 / 44.1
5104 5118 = 1.7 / 44.6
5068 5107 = 4.4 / 43.6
